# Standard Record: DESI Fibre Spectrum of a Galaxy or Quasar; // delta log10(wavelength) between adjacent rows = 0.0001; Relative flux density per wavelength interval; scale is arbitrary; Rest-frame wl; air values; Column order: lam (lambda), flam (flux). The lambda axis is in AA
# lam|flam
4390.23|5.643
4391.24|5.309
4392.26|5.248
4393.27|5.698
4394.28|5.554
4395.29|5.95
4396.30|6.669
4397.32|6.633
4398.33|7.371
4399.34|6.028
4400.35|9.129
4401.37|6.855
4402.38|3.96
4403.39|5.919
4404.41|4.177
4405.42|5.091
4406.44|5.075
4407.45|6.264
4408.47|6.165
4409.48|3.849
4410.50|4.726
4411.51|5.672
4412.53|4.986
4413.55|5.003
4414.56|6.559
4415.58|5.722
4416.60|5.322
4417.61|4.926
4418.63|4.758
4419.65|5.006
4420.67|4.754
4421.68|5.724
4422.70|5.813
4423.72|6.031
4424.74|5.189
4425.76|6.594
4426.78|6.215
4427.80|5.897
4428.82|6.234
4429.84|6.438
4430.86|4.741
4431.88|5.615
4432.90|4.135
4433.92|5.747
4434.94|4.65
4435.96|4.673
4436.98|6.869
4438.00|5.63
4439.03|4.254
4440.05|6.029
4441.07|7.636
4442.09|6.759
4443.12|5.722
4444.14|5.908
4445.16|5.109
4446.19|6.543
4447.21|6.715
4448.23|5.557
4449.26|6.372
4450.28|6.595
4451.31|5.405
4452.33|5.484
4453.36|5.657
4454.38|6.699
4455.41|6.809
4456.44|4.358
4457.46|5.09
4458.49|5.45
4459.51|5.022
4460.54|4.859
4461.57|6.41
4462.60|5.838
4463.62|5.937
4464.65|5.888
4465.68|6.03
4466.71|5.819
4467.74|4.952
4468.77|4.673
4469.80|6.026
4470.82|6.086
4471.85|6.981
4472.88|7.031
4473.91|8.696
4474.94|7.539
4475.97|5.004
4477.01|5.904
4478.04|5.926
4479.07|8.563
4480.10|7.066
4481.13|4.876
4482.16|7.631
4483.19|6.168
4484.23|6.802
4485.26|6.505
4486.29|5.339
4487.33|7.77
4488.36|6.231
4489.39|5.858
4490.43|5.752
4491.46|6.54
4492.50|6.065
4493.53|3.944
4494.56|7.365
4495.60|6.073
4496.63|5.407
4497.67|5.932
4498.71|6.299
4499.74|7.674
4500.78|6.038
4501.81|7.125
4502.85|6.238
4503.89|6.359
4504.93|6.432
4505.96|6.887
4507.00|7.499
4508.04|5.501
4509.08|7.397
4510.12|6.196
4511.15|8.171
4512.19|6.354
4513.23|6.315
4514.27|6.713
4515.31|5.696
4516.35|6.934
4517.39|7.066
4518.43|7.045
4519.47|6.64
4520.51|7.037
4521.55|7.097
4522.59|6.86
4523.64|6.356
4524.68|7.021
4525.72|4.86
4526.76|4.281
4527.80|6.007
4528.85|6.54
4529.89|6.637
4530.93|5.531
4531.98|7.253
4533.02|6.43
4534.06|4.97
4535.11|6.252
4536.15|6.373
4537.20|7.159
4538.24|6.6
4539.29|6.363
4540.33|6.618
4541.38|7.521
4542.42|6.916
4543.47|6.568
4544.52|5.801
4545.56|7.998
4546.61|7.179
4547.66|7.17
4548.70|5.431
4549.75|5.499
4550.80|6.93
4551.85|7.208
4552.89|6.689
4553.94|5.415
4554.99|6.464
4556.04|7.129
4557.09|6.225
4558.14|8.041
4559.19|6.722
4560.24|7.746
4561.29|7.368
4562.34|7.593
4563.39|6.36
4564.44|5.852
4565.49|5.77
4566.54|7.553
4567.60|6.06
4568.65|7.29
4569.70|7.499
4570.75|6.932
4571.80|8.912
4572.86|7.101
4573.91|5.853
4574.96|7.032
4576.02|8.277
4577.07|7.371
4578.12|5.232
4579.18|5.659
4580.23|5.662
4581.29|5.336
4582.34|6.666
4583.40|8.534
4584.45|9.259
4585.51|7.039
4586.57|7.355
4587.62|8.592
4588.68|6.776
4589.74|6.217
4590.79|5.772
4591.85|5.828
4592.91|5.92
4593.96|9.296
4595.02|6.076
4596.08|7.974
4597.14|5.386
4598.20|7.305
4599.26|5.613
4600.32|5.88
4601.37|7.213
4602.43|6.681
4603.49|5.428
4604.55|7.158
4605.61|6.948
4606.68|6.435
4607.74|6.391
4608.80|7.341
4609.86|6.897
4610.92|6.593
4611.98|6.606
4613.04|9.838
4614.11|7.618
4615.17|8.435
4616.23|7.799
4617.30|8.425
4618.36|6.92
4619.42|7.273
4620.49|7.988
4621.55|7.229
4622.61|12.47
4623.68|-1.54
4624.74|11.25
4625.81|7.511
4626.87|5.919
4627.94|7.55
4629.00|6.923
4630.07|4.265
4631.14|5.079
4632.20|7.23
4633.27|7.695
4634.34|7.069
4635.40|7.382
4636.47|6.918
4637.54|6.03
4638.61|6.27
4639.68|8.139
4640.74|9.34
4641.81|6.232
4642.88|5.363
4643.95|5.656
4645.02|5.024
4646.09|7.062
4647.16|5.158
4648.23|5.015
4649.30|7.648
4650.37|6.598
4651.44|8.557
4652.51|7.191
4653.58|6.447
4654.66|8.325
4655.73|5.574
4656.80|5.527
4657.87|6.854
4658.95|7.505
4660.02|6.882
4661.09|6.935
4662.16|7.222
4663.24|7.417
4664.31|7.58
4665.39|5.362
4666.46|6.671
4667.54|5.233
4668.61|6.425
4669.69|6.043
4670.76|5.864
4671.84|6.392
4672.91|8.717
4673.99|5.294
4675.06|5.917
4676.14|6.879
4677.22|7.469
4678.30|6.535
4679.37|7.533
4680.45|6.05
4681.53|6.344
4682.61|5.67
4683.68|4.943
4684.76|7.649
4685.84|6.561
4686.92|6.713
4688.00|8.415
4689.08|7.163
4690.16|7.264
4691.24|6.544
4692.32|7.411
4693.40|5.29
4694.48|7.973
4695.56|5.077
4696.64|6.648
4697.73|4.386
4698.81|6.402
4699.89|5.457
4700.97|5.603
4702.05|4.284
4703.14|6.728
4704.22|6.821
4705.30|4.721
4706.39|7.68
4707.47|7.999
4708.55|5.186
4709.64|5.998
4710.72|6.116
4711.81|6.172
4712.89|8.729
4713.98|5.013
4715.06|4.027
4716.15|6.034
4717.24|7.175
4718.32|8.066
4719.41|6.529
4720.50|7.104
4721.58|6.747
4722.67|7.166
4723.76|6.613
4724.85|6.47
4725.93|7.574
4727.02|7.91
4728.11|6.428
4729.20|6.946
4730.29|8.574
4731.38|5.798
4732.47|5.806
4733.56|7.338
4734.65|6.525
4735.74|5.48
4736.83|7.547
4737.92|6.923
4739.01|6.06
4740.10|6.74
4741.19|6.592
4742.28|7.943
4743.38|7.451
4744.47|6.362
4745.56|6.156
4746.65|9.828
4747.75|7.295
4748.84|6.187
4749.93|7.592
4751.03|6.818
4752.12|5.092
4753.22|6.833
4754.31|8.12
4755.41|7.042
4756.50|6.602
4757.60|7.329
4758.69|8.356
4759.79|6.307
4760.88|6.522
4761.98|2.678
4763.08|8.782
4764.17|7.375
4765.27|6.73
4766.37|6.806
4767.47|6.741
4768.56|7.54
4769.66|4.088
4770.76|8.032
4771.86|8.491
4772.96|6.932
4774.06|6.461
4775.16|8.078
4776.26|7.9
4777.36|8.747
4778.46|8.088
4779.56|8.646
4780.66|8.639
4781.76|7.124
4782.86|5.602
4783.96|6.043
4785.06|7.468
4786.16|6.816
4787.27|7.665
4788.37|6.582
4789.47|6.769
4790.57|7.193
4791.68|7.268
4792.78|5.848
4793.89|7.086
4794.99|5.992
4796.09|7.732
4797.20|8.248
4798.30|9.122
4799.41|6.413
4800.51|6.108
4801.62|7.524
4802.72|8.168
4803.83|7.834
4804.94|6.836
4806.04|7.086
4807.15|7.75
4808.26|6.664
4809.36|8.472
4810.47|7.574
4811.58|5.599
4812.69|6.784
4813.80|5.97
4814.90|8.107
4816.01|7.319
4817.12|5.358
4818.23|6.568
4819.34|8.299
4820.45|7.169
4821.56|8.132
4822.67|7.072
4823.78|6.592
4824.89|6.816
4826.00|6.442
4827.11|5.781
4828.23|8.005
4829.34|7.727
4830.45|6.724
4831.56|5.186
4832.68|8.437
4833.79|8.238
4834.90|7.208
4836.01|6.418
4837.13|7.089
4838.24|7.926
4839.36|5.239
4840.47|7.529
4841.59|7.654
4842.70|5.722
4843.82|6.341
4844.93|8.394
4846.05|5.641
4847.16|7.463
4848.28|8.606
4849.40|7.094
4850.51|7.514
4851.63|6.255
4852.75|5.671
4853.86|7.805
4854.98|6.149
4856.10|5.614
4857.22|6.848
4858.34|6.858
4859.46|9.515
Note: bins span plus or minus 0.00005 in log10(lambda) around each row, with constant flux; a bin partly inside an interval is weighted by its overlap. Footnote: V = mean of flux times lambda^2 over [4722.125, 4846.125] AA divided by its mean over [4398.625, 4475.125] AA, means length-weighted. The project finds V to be 1.42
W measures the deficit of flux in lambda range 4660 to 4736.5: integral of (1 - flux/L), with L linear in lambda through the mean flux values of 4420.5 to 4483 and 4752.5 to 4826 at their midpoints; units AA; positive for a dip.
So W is 3.0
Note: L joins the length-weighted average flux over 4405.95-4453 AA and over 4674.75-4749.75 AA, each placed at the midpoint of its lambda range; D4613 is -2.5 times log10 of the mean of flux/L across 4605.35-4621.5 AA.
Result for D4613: -0.183 mag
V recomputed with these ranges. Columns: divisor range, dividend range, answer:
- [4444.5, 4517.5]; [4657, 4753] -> 1.17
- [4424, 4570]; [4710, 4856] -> 1.25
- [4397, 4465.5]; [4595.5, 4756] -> 1.31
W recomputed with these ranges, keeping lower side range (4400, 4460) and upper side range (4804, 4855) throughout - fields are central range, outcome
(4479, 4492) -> -1.44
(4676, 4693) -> -0.74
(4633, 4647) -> -0.78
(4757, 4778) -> -0.74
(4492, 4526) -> -3.45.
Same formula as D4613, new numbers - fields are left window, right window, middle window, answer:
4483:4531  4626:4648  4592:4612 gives -0.032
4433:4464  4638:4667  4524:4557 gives -0.036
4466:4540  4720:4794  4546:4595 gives -0.048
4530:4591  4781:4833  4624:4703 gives 0.049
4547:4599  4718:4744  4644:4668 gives 0.044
